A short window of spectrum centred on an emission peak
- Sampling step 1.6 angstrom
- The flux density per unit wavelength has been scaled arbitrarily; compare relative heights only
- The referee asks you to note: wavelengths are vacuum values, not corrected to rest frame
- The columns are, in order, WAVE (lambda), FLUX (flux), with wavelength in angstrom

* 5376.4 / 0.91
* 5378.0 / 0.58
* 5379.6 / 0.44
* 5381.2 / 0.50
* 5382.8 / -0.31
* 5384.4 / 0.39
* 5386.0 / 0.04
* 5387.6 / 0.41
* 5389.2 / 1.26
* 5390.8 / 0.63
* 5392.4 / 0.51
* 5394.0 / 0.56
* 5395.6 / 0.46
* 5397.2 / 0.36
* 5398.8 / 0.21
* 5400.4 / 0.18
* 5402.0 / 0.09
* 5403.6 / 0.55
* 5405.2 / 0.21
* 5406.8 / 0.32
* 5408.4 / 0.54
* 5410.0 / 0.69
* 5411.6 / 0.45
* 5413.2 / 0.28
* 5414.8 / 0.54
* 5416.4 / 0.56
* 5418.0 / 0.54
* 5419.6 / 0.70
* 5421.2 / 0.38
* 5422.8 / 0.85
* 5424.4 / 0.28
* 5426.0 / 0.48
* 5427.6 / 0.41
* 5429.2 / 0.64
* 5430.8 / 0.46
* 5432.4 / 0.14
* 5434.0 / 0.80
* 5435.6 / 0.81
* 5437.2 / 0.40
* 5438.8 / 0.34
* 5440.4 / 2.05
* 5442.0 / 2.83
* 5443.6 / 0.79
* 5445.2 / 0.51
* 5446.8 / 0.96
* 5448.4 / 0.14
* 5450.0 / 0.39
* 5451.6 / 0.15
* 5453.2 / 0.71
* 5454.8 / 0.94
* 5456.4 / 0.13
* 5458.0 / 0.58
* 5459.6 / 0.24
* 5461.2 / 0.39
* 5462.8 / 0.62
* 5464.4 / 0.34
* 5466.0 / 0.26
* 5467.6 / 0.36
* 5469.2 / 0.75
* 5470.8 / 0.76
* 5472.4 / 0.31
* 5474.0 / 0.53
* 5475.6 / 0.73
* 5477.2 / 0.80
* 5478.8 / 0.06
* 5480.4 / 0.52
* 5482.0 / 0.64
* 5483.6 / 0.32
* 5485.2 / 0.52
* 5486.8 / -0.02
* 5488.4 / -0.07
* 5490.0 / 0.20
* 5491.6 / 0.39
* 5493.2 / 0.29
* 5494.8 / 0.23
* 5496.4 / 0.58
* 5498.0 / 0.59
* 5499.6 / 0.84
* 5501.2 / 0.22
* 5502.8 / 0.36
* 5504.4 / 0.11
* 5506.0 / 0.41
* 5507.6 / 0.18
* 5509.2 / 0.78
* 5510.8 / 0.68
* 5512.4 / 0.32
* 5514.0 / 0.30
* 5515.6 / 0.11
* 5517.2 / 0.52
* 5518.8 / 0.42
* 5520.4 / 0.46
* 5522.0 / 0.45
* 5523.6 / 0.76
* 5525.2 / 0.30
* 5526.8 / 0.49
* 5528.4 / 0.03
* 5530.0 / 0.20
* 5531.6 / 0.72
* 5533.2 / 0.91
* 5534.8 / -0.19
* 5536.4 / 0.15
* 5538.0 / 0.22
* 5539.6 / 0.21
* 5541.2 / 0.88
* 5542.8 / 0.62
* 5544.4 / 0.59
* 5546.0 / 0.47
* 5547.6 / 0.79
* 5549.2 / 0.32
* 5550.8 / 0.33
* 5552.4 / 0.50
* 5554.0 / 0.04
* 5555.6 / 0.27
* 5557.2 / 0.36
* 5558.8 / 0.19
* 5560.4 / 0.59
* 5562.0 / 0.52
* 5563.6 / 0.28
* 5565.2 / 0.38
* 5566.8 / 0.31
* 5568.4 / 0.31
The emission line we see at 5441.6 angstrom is [O III] 5007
